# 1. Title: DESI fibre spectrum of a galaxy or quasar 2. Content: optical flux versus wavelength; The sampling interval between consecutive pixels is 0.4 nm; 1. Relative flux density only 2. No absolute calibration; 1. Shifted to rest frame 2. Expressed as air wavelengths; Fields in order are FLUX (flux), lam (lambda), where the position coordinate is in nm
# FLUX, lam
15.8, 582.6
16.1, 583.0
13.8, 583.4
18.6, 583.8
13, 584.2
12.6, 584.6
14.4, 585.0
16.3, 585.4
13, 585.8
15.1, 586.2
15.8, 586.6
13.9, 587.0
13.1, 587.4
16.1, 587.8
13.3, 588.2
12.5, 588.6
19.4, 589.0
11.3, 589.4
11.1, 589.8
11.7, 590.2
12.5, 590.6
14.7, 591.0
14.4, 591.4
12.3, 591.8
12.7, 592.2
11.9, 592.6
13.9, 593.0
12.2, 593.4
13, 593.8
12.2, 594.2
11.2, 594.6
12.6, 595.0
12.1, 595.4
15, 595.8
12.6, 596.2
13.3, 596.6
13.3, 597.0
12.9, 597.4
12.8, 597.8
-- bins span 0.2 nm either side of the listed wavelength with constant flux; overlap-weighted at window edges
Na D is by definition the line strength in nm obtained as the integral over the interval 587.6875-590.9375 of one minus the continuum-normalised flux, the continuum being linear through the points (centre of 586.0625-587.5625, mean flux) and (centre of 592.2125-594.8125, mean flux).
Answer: 0.06 nm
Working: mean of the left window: 14.5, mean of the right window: 12.4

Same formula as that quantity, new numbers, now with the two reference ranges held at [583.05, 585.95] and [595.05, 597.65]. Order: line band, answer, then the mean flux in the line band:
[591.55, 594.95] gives 0.272 nm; 12.5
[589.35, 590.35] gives 0.187 nm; 11.4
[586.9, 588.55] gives 0.031 nm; 14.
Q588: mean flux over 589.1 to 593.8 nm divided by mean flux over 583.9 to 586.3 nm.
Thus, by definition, 0.90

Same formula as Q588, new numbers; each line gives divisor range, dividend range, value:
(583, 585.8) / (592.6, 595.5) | 0.84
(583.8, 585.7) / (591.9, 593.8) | 0.88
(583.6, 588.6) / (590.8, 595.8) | 0.89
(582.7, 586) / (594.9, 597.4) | 0.89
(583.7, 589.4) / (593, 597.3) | 0.88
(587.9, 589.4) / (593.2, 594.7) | 0.83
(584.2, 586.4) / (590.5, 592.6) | 0.93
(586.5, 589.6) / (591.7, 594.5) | 0.87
